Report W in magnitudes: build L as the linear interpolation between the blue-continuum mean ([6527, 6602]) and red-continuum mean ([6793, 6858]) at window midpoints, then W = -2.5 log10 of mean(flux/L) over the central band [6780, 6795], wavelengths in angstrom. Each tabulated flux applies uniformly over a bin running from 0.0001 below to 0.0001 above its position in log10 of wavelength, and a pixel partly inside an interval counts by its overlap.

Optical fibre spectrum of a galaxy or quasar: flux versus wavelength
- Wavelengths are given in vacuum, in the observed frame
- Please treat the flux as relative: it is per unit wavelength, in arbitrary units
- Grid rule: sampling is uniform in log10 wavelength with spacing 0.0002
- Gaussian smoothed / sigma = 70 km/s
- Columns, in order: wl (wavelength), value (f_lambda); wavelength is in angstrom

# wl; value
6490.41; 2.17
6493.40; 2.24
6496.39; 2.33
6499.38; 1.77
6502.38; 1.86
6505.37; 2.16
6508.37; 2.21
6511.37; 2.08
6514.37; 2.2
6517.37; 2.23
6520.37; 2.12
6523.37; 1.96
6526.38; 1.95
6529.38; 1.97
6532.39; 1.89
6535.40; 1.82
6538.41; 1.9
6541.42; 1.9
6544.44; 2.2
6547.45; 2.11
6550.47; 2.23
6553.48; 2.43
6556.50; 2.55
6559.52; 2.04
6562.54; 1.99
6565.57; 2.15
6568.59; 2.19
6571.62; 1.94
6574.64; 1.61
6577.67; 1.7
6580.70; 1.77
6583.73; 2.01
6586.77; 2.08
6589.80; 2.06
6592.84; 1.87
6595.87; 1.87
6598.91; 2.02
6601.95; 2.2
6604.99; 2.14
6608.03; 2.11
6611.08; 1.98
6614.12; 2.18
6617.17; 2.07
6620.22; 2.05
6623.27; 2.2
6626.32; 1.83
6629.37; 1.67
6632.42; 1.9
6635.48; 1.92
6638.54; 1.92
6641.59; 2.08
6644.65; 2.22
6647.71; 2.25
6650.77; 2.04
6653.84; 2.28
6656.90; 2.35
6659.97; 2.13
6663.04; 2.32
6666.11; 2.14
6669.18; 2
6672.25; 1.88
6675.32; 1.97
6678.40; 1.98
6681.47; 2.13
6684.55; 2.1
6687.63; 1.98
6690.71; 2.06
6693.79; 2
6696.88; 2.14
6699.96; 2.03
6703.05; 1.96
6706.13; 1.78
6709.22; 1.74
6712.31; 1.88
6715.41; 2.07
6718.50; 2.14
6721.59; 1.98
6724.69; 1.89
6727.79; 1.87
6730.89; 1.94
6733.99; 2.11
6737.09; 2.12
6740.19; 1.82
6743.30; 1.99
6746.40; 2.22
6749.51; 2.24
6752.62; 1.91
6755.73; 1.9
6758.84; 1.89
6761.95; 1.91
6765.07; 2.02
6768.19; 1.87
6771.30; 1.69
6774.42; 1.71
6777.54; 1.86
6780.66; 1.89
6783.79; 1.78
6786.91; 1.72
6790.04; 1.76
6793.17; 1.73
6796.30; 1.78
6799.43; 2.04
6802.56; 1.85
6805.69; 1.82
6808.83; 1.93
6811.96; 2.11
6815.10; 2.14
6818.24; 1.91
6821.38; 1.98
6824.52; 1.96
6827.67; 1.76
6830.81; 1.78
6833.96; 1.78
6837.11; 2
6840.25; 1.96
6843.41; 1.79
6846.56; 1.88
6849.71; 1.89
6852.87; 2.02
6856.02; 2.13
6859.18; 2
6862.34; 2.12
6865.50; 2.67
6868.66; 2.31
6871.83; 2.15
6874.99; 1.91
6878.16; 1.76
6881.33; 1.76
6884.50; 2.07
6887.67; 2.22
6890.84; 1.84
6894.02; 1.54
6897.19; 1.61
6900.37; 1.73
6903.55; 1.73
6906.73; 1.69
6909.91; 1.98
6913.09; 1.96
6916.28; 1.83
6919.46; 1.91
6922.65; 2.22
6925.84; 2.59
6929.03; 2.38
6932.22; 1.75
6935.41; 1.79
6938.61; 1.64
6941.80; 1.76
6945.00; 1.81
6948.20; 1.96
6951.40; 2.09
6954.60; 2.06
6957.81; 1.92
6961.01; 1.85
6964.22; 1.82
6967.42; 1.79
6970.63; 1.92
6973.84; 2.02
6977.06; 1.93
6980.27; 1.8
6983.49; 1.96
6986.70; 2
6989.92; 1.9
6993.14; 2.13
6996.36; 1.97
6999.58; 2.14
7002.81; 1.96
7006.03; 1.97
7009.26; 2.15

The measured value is 0.10 mag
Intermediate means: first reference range 2.02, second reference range 1.92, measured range 1.77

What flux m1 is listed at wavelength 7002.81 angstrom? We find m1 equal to 1.96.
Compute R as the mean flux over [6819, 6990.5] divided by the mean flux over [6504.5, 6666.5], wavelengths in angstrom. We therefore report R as 0.9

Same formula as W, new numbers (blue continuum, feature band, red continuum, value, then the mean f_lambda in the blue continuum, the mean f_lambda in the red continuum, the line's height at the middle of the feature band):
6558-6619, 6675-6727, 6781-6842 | -0.03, 2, 1.88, 1.94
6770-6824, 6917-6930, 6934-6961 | -0.19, 1.87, 1.88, 1.88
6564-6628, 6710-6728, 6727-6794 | -0.02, 2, 1.91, 1.93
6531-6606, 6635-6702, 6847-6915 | -0.05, 2.03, 1.95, 2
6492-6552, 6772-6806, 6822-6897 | 0.10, 2.06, 1.96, 1.98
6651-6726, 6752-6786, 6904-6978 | 0.09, 2.04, 1.94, 2.01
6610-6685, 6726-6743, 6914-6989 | 0.03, 2.06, 1.95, 2.03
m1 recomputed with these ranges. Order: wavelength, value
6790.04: 1.76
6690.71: 2.06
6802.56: 1.85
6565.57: 2.15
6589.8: 2.06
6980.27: 1.8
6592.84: 1.87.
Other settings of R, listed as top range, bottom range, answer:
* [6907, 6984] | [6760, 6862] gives 1.03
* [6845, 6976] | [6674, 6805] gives 1.01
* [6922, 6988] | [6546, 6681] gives 0.95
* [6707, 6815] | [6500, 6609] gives 0.94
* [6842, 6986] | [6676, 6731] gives 0.98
